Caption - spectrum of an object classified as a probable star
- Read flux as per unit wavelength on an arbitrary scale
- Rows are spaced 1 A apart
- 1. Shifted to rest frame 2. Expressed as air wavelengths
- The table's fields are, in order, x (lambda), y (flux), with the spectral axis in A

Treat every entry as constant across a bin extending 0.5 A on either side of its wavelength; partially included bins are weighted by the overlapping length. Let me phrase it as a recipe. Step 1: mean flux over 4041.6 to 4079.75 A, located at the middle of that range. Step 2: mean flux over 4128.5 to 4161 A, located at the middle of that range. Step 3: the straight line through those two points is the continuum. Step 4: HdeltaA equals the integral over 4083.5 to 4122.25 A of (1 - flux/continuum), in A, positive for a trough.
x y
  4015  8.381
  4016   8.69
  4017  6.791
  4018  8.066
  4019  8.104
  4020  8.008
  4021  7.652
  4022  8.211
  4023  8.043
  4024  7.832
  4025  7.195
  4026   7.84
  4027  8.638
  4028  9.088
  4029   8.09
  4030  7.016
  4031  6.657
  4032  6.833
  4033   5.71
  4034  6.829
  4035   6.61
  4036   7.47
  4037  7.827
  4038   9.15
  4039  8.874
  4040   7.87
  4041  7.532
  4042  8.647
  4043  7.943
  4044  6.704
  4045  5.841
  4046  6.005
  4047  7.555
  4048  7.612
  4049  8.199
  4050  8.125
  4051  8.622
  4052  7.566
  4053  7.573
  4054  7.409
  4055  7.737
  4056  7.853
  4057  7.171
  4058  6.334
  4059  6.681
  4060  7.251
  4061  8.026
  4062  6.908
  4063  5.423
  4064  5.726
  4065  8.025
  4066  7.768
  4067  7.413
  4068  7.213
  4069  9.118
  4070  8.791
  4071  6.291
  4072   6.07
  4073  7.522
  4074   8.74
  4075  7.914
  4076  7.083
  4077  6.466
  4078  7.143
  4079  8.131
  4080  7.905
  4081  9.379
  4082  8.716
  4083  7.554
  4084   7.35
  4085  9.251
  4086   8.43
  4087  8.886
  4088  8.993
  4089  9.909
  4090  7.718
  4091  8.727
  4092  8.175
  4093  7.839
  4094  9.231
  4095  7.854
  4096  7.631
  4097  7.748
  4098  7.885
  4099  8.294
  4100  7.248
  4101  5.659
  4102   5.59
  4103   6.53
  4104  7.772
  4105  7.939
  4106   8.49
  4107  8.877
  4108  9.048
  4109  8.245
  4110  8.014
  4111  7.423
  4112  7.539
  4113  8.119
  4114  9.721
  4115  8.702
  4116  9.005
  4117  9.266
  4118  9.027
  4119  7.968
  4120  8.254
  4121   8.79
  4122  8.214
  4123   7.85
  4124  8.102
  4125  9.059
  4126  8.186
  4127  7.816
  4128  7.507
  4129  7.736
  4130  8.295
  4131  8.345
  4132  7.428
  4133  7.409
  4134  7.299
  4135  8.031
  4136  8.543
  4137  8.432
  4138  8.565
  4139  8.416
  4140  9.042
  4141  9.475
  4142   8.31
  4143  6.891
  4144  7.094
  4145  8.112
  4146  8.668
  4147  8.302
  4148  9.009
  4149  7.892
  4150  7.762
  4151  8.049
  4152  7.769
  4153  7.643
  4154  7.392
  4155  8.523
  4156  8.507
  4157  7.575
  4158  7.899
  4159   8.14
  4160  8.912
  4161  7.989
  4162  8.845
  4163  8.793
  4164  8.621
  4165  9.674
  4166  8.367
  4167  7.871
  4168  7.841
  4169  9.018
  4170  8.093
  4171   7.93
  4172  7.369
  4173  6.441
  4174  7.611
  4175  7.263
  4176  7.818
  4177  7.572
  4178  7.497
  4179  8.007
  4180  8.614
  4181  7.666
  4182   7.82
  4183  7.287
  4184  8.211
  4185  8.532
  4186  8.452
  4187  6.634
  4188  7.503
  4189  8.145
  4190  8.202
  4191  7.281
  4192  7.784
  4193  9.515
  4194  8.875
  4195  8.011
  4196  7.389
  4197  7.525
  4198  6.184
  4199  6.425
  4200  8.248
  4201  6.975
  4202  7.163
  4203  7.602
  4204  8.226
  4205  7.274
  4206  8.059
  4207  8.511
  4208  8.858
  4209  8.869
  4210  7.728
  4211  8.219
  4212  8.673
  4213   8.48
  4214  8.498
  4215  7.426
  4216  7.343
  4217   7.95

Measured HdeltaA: -2.2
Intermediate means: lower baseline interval 7.38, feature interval 8.19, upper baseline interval 8.11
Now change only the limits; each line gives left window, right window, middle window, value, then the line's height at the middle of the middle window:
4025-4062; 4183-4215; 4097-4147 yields -2.4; 7.72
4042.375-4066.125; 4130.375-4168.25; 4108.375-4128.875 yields -1.1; 7.89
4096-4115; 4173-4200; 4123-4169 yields -2.4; 7.78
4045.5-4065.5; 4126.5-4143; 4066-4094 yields -1.8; 7.55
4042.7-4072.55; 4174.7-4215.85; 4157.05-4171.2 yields -1.2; 7.75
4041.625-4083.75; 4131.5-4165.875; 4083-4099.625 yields -1.3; 7.72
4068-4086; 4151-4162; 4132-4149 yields -0.3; 8.03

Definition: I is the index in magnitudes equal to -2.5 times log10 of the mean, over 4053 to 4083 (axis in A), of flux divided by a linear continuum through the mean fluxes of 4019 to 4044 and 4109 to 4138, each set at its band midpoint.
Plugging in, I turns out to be 0.07 mag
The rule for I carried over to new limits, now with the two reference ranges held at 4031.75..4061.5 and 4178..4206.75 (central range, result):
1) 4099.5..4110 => 0.003 mag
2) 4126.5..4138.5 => -0.043 mag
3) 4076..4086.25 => -0.062 mag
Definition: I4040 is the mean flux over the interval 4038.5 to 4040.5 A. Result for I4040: 8.37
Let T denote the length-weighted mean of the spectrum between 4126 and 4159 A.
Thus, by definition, 8.06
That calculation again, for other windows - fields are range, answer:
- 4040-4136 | 7.84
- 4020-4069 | 7.49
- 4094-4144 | 8.08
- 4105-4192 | 8.13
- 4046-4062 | 7.51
